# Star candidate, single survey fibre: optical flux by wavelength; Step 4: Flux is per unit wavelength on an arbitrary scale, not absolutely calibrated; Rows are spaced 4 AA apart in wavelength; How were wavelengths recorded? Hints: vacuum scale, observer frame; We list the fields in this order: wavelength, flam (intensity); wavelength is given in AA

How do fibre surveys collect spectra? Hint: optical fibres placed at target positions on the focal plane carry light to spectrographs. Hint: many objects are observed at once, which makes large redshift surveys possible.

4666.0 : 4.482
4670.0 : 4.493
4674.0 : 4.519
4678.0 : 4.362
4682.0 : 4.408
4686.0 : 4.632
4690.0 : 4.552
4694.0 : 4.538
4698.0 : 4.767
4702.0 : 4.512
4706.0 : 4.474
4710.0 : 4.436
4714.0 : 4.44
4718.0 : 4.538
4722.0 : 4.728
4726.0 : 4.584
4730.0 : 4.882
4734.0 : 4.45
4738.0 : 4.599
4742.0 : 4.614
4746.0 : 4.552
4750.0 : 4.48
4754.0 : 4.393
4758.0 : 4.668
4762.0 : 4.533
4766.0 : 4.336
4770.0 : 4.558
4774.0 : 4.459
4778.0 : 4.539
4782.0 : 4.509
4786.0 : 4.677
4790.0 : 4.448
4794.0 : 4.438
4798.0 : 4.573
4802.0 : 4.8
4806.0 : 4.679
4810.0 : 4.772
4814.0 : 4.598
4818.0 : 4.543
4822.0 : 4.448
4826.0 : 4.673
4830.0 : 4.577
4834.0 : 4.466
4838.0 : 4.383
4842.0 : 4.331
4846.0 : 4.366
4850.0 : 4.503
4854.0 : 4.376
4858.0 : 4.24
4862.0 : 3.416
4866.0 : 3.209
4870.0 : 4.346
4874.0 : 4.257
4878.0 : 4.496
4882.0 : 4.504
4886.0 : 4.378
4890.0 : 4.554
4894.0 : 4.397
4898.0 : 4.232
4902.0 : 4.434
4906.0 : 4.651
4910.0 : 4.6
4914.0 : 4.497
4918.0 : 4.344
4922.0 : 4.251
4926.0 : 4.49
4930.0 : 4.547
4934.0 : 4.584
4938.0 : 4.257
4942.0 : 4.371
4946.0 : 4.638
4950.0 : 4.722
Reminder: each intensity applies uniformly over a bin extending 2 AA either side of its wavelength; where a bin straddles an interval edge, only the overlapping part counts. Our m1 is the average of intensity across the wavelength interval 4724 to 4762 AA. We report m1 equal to 4.58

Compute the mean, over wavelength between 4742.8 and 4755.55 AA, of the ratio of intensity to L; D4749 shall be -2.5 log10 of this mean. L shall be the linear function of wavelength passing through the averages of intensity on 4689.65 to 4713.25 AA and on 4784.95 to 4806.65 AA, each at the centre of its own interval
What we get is 0.02 mag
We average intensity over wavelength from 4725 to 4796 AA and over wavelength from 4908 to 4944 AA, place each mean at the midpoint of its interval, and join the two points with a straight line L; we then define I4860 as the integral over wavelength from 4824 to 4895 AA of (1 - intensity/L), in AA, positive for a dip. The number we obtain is 2.8 AA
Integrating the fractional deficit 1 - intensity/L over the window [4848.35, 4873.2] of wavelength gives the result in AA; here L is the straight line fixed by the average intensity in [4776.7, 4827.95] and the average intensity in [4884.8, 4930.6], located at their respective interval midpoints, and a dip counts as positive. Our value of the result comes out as 2.7 AA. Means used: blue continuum 4.59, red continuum 4.45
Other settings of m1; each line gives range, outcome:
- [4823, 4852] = 4.47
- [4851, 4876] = 4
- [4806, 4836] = 4.59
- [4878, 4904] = 4.42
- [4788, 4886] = 4.39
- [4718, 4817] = 4.58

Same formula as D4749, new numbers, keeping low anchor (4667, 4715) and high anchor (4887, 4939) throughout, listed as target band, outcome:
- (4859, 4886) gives 0.10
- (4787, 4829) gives -0.03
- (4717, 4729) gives -0.03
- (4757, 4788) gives -0.01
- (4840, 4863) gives 0.06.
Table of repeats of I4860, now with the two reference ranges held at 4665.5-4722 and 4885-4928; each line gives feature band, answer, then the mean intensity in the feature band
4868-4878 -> 0.3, 4.34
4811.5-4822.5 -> -0.2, 4.55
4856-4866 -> 1.7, 3.7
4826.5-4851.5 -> 0.1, 4.45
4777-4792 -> -0.2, 4.54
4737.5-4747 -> -0.2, 4.59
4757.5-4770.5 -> 0.0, 4.5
